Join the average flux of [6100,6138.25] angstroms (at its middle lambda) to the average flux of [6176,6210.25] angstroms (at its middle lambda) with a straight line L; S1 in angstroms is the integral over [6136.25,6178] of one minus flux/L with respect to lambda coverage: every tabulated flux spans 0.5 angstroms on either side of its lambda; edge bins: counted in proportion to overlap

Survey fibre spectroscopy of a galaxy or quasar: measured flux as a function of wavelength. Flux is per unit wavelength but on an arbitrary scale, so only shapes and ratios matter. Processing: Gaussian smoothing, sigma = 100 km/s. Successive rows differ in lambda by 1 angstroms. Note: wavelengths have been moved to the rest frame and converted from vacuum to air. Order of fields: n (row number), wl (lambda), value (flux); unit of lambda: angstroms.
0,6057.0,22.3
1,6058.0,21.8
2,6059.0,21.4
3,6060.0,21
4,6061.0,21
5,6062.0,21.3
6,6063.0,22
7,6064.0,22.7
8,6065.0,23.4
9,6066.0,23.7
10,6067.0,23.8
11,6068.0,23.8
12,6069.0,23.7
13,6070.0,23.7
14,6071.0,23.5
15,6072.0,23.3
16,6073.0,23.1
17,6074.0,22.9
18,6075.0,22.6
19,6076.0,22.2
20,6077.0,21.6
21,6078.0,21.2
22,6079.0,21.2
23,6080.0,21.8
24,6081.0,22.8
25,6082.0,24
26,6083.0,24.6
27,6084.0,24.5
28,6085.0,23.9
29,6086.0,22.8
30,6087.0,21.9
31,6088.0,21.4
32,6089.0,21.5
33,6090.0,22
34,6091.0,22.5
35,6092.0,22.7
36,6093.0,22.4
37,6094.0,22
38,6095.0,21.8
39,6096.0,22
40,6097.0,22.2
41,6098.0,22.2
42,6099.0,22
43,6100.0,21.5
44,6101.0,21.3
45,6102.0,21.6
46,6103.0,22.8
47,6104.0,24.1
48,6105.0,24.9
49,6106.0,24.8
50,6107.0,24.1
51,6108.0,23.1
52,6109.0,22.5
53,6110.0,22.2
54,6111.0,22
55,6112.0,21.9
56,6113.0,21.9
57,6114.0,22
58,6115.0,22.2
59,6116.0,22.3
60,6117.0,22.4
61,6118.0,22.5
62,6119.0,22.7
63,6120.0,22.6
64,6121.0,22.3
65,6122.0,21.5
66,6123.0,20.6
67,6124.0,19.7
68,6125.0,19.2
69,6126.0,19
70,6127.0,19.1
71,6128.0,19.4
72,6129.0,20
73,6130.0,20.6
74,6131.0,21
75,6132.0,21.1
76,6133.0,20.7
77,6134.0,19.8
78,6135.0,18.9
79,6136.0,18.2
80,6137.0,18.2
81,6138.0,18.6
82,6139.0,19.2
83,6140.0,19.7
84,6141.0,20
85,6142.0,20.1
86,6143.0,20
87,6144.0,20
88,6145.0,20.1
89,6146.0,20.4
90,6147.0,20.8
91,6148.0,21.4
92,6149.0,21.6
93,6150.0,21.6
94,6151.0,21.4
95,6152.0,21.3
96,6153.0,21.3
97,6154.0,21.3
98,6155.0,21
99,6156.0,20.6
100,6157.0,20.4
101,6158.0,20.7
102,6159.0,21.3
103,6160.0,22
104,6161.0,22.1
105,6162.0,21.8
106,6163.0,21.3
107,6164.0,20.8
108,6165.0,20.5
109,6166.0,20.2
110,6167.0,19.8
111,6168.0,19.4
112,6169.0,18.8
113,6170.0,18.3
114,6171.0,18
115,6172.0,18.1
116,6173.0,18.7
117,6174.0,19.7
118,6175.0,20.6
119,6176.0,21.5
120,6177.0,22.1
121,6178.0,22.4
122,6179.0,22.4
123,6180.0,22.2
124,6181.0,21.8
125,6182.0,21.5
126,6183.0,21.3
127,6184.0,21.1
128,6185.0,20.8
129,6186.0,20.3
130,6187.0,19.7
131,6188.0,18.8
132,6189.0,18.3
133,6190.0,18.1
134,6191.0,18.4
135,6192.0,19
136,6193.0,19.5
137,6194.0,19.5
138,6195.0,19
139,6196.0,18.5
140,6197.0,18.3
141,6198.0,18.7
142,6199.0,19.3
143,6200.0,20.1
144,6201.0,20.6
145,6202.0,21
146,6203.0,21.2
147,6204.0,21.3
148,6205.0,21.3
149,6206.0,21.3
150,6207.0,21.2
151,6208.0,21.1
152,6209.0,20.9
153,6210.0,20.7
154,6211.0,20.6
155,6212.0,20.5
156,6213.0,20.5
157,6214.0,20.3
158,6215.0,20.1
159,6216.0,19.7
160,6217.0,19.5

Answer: 0.97 angstroms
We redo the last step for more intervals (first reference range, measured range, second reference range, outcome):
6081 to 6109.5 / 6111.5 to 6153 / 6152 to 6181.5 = 2.0 angstroms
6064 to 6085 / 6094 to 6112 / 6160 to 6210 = -0.2 angstroms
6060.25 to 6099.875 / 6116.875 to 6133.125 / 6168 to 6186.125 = 0.6 angstroms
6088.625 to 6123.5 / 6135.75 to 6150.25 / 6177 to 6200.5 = 0.9 angstroms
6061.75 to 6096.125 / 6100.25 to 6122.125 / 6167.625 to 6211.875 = -0.7 angstroms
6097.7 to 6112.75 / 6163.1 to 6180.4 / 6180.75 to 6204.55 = 0.2 angstroms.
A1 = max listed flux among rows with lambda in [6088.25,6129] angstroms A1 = 24.9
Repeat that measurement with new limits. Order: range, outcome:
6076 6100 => 24.6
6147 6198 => 22.4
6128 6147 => 21.1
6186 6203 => 21.2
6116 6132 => 22.7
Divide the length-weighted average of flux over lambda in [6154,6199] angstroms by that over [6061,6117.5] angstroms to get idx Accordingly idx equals 0.9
